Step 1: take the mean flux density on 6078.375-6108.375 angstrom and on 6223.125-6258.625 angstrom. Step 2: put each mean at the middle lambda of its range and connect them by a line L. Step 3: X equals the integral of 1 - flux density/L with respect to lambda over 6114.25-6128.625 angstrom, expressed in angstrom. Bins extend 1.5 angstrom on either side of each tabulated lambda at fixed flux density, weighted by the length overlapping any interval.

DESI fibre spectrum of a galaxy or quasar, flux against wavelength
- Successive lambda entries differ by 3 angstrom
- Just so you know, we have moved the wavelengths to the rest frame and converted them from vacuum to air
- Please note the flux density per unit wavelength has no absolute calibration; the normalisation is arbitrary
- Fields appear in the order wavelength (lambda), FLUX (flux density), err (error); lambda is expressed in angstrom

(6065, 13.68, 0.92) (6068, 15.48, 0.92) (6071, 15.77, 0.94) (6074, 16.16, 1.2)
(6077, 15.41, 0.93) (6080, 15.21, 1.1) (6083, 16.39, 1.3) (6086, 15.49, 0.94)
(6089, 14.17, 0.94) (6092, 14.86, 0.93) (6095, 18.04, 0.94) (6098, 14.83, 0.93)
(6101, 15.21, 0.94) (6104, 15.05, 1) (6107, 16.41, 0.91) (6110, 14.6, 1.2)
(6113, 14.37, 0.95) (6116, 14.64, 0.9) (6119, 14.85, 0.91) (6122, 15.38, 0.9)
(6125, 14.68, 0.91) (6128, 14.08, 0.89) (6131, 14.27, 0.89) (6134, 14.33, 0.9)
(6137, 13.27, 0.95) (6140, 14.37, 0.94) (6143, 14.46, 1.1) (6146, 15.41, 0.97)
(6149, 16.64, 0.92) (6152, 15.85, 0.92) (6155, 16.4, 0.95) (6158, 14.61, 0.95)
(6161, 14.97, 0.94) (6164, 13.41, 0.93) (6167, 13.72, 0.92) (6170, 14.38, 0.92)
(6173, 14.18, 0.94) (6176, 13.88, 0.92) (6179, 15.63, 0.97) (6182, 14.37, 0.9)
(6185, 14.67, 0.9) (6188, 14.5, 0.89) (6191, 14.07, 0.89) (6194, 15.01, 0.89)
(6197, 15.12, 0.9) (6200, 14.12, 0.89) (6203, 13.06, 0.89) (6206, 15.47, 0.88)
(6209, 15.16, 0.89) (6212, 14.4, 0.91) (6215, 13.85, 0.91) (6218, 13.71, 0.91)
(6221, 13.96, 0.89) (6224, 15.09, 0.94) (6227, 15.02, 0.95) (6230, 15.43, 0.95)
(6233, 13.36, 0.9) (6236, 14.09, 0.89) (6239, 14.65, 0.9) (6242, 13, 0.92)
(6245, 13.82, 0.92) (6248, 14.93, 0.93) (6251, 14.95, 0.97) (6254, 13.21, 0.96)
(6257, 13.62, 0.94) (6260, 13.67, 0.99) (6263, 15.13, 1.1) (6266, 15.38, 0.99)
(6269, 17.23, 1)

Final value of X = 0.5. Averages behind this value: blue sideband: 15.6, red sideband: 14.2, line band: 14.8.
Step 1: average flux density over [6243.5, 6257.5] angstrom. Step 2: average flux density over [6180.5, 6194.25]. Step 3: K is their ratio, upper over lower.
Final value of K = 0.98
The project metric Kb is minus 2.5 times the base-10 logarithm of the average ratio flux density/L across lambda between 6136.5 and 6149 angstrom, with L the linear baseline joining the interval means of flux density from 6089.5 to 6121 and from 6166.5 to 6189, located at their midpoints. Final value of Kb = 0.01 mag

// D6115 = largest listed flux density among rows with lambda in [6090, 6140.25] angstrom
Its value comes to 18.04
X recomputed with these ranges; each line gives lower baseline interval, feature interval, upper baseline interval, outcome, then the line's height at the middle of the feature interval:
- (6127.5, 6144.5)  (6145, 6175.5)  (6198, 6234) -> -1.5 angstrom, 14.2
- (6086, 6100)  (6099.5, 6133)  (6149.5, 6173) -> 0.8 angstrom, 15.2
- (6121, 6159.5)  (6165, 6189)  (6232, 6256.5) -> 0.3 angstrom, 14.6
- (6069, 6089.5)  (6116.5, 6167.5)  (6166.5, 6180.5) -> 0.1 angstrom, 14.8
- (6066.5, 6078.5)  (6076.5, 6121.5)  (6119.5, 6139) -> -0.7 angstrom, 15.1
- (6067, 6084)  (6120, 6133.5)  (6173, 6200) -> 0.5 angstrom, 15.2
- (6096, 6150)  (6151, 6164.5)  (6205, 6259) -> -0.4 angstrom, 14.7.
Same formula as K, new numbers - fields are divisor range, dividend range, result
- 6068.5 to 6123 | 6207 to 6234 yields 0.94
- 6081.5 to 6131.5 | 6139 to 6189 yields 0.98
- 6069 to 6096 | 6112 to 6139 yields 0.92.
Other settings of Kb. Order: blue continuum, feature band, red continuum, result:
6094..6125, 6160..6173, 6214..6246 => 0.05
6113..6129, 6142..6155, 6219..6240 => -0.08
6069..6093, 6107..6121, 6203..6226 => 0.03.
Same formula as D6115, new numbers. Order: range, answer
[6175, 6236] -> 15.63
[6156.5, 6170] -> 14.97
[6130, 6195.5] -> 16.64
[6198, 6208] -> 15.47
